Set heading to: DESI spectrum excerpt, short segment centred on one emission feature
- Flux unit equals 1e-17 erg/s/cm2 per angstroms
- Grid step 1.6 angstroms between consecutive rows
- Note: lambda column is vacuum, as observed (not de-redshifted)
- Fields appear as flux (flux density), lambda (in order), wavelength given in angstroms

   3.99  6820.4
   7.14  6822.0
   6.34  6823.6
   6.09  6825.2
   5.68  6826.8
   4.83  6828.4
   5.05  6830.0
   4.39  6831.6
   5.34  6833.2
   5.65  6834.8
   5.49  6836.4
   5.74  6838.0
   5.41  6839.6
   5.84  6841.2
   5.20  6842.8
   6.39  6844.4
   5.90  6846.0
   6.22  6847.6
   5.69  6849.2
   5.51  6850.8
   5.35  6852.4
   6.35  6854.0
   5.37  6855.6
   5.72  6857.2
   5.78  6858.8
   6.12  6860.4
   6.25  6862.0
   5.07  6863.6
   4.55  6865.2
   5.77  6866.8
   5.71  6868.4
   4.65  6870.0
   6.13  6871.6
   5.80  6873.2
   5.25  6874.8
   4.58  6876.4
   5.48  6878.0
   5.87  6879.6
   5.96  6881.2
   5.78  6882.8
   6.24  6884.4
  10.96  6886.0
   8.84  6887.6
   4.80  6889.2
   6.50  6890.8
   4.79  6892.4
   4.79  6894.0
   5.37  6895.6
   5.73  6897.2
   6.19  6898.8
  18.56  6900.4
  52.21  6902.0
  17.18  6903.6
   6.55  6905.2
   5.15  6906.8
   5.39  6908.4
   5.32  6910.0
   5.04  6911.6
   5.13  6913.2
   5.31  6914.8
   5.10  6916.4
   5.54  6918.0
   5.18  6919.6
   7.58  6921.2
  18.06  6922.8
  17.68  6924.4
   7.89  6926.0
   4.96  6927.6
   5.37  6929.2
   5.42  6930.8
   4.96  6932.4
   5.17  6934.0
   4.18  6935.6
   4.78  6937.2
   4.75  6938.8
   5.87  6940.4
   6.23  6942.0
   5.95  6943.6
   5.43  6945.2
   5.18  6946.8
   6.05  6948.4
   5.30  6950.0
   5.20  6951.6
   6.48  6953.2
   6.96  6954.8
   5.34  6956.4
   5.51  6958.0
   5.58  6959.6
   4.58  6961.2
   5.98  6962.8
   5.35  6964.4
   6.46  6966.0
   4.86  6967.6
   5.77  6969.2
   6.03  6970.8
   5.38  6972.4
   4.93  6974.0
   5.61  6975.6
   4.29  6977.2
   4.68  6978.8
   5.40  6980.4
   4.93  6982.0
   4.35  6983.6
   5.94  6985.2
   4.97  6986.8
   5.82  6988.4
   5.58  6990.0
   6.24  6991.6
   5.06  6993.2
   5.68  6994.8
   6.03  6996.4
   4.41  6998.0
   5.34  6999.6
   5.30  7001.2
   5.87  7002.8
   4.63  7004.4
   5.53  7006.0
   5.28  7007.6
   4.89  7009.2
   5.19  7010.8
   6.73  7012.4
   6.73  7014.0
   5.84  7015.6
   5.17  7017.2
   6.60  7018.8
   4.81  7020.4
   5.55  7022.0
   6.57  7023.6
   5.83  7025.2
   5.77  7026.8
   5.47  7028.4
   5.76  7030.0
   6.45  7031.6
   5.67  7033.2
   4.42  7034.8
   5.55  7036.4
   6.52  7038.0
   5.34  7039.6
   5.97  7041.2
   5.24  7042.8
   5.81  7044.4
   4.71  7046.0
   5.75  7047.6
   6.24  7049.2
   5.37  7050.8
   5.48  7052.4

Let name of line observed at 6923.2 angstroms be [N II]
